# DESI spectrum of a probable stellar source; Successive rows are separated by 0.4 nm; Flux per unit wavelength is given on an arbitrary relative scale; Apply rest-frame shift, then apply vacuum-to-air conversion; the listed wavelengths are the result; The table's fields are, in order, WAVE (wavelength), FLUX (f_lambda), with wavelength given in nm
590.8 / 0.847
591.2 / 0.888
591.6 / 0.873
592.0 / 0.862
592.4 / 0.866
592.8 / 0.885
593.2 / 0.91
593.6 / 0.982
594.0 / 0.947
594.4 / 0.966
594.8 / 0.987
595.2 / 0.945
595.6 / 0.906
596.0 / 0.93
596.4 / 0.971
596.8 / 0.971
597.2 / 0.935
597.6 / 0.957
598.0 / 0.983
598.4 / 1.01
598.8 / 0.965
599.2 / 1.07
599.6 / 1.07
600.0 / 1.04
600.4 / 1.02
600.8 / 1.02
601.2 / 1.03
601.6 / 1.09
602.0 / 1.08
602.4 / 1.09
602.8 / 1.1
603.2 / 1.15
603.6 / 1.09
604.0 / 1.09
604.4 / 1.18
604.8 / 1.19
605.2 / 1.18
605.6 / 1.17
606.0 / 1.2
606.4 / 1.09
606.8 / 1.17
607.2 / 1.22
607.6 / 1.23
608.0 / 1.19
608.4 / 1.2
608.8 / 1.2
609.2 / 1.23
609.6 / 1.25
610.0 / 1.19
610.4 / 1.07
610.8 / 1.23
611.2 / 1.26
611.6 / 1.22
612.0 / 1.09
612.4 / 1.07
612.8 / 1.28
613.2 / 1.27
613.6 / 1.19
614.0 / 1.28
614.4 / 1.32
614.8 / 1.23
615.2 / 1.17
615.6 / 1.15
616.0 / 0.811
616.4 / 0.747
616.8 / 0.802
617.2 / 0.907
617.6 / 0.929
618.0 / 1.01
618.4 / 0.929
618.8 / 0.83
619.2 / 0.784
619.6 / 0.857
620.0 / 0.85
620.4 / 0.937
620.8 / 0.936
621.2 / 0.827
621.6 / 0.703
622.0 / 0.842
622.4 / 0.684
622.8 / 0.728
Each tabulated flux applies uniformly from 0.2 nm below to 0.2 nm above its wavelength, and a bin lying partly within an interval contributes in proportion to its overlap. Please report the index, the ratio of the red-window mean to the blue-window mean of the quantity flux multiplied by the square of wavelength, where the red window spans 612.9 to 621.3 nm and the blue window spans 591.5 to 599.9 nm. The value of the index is 1.12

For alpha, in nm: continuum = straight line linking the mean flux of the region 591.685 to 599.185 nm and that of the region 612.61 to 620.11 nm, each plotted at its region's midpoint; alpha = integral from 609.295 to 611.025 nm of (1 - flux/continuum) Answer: -0.33 nm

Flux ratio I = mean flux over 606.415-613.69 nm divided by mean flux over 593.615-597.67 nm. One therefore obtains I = 1.25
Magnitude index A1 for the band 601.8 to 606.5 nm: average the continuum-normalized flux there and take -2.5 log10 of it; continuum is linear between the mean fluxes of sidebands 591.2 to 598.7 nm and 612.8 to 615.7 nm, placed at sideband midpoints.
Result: -0.05 mag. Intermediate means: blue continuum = 0.937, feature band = 1.14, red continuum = 1.24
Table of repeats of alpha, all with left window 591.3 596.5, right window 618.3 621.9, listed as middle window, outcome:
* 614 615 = -0.476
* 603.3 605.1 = -0.497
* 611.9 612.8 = -0.262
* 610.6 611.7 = -0.459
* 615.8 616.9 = 0.094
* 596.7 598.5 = -0.110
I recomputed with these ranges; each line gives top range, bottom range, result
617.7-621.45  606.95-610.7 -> 0.74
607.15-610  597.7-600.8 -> 1.19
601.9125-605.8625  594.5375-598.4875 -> 1.18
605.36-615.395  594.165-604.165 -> 1.18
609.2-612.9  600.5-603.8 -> 1.10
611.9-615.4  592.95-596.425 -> 1.28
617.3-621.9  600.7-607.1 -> 0.78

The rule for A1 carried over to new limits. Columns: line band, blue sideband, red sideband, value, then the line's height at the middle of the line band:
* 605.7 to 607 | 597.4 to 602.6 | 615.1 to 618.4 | -0.16 mag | 0.995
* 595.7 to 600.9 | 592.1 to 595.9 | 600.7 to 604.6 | 0.02 mag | 1.01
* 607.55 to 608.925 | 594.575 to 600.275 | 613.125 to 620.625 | -0.21 mag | 0.989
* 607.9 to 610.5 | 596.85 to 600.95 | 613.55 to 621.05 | -0.20 mag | 0.99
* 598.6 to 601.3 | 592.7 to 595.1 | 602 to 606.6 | 0.03 mag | 1.06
